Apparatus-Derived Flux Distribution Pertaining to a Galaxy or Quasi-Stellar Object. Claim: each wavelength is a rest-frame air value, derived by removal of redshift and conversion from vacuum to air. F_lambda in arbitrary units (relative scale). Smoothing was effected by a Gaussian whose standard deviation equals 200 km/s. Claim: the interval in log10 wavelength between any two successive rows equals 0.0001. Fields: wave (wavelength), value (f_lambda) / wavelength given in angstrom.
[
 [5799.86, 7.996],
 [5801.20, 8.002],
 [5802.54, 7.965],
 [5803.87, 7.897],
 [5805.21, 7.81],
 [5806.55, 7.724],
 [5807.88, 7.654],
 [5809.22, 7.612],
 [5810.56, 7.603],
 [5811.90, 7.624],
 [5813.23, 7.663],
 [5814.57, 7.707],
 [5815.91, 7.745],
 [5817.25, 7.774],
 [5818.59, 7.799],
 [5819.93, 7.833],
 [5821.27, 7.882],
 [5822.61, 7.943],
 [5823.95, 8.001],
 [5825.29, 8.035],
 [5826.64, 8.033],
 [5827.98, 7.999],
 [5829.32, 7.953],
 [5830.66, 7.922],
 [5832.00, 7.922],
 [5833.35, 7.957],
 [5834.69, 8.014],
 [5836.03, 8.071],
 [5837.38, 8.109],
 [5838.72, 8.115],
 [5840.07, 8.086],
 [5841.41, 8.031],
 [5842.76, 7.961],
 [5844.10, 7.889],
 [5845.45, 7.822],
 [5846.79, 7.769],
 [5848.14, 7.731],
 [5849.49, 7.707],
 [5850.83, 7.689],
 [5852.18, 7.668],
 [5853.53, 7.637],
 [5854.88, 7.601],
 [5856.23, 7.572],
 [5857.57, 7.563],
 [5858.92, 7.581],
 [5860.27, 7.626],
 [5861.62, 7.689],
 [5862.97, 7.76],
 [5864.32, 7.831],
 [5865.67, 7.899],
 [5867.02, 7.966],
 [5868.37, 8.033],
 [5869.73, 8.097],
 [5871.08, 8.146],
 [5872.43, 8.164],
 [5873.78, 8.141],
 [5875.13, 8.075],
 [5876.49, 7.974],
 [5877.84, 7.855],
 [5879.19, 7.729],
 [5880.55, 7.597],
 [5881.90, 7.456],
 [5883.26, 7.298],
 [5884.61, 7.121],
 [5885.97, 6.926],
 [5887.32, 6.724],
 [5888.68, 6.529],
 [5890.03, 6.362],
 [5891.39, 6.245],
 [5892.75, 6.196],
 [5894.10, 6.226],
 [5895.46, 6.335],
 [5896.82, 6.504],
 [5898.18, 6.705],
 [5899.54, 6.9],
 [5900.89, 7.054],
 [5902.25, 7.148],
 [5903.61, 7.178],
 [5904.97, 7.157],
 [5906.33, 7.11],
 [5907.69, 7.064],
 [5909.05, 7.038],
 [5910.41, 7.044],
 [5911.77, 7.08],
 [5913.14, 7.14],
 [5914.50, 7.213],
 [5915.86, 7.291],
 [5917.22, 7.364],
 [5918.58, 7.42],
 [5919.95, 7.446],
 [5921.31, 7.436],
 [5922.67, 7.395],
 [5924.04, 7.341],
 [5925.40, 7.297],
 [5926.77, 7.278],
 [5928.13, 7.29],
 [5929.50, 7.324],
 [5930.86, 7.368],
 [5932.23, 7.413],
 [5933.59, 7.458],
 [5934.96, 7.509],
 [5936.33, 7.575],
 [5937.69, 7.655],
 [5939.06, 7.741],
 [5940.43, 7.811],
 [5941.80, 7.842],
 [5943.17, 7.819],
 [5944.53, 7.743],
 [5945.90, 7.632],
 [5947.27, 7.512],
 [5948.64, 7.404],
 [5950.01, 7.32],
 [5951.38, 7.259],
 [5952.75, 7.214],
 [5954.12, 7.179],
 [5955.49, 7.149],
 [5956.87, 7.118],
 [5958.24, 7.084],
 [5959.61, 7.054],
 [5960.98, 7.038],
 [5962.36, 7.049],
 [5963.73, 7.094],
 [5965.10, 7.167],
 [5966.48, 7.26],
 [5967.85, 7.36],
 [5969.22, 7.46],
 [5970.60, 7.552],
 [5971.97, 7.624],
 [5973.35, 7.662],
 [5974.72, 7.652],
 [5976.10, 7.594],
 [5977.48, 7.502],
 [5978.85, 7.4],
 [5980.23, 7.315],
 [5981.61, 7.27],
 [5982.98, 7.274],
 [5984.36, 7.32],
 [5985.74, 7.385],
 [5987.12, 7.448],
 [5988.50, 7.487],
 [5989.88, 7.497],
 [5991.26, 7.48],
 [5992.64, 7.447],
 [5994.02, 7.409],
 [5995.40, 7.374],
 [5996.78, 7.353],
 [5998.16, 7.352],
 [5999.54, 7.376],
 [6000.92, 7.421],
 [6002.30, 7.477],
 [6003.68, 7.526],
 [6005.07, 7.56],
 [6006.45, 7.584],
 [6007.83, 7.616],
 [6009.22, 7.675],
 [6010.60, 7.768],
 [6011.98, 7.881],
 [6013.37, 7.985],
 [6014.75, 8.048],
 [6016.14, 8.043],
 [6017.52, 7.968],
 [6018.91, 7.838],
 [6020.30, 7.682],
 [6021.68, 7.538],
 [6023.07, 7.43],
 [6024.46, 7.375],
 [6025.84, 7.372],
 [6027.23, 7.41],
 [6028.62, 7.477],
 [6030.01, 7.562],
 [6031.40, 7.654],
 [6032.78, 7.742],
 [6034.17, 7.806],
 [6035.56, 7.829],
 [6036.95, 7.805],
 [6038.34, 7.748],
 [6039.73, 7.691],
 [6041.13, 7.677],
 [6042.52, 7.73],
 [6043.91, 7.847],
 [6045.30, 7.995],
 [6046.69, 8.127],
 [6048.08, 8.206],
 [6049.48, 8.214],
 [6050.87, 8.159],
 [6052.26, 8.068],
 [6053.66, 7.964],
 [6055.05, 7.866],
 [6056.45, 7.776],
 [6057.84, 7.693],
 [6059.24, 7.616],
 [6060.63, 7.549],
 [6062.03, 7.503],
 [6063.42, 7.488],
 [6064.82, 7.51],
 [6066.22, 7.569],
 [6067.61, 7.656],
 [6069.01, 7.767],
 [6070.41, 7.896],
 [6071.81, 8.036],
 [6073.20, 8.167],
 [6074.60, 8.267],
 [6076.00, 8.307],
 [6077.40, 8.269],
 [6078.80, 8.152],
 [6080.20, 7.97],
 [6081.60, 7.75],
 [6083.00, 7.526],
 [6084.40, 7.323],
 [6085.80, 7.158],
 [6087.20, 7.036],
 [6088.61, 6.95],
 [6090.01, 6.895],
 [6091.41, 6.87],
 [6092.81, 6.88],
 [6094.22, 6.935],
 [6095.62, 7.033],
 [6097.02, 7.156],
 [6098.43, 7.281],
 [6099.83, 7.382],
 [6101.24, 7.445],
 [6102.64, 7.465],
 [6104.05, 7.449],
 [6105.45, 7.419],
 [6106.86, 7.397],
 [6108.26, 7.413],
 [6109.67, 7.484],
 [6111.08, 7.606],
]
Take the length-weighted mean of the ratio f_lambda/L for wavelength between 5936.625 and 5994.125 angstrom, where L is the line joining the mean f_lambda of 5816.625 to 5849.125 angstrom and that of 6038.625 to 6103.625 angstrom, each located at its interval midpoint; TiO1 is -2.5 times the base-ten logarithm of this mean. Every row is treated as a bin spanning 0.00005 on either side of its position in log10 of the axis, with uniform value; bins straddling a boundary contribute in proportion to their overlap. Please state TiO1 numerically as 0.05 mag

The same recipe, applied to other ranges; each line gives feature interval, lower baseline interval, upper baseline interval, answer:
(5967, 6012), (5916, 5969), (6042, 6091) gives 0.01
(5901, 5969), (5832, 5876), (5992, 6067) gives 0.07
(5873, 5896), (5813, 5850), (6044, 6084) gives 0.11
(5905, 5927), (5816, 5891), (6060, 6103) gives 0.06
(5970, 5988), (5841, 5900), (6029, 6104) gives 0.02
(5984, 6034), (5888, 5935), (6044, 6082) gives 0.00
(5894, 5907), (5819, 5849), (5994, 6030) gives 0.14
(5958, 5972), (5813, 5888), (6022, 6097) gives 0.07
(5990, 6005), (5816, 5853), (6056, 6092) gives 0.04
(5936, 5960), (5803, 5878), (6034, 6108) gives 0.04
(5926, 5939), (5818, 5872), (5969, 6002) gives 0.02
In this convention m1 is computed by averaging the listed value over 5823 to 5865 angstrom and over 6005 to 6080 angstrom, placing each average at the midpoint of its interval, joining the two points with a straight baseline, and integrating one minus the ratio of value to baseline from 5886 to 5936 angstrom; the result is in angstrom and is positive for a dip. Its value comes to 5.0 angstrom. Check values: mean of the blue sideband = 7.85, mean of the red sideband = 7.8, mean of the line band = 7.05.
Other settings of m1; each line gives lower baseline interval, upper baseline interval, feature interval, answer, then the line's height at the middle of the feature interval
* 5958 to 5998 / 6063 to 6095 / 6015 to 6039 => -0.6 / 7.47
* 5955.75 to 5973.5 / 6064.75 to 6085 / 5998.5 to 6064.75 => -0.7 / 7.64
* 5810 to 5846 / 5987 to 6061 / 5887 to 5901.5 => 2.4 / 7.84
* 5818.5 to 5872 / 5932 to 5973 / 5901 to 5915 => 0.9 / 7.6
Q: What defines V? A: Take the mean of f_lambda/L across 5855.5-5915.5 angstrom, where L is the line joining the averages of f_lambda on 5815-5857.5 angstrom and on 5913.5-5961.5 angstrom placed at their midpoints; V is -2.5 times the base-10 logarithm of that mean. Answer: 0.051 mag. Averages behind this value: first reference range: 7.87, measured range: 7.3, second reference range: 7.4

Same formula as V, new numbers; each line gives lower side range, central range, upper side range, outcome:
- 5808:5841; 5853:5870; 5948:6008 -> 0.00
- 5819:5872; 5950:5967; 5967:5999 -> 0.06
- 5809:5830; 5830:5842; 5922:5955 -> -0.03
